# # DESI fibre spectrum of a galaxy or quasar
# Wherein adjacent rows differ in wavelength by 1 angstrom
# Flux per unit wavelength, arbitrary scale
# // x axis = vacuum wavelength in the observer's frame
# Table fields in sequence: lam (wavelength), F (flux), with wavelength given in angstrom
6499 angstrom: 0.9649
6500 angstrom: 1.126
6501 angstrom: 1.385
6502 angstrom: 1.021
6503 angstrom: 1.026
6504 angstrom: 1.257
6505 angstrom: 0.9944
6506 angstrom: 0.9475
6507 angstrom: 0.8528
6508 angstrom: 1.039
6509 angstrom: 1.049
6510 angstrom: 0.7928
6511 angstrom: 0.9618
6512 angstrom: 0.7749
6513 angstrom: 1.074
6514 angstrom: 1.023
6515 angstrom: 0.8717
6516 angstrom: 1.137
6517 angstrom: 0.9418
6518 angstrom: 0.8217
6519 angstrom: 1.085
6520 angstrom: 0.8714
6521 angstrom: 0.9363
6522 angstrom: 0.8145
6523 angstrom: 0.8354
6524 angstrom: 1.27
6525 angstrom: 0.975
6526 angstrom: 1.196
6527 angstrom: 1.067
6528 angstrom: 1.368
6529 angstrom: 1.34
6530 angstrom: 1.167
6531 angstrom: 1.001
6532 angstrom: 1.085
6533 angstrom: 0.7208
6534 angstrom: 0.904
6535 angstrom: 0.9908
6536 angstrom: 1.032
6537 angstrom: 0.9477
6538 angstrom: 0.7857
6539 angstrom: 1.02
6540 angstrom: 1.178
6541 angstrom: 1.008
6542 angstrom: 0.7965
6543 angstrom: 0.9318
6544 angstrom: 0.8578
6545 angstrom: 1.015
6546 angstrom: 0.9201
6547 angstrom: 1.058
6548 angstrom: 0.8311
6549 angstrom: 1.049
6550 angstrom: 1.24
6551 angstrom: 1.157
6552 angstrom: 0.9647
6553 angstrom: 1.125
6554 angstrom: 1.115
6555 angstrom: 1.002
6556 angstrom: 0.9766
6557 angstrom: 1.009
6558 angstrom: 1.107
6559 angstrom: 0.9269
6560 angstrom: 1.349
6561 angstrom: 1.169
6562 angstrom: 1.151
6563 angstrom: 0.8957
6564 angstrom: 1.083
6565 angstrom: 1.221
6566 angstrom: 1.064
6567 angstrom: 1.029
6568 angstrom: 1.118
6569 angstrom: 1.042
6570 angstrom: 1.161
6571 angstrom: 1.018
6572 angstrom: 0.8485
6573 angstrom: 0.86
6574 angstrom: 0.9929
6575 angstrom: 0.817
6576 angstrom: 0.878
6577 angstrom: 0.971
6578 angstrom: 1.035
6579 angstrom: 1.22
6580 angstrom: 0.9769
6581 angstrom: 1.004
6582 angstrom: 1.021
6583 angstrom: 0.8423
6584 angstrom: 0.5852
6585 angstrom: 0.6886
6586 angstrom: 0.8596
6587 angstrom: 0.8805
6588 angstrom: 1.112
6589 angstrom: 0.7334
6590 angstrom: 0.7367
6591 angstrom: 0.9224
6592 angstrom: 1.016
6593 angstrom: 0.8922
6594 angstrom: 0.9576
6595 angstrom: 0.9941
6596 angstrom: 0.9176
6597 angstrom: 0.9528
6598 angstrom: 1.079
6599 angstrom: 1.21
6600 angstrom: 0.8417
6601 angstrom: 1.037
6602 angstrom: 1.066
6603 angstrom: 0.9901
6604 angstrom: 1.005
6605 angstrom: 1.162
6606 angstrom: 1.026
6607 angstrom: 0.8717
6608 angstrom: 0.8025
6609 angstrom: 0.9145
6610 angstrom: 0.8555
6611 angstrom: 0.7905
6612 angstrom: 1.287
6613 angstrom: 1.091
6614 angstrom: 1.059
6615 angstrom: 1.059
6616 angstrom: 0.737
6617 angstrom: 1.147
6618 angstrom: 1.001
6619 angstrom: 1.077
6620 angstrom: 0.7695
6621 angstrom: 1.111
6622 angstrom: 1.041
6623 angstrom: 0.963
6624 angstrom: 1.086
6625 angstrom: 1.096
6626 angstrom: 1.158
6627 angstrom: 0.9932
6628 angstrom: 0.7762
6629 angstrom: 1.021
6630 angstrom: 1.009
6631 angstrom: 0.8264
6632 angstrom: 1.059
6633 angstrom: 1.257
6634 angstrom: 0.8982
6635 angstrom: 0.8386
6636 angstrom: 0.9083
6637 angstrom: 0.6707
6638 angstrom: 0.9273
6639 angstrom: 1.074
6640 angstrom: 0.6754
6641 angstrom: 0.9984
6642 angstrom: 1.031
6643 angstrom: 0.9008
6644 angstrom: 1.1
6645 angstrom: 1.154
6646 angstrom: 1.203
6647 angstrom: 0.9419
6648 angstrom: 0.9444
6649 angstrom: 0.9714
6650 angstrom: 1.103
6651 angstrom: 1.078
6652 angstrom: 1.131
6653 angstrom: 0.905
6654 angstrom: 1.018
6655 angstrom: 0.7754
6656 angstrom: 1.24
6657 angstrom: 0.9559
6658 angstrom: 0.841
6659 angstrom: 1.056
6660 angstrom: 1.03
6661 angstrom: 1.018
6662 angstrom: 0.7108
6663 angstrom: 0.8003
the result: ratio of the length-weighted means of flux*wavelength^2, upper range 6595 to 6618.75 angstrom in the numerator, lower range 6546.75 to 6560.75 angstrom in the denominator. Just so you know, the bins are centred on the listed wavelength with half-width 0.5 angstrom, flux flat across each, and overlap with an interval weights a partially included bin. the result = 0.9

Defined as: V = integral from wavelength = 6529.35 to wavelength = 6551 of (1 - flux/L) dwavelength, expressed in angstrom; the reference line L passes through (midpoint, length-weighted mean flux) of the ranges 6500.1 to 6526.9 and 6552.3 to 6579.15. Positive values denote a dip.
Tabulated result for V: 0.78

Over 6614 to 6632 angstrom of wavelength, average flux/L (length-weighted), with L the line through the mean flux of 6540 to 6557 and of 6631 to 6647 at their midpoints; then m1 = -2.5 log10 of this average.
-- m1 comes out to -0.02 mag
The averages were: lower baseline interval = 1.01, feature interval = 0.996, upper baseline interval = 0.974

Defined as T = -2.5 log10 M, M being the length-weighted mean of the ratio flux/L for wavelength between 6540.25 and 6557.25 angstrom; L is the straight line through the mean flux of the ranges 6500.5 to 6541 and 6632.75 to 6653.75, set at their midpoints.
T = 0.00 mag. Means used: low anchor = 1.01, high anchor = 0.983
